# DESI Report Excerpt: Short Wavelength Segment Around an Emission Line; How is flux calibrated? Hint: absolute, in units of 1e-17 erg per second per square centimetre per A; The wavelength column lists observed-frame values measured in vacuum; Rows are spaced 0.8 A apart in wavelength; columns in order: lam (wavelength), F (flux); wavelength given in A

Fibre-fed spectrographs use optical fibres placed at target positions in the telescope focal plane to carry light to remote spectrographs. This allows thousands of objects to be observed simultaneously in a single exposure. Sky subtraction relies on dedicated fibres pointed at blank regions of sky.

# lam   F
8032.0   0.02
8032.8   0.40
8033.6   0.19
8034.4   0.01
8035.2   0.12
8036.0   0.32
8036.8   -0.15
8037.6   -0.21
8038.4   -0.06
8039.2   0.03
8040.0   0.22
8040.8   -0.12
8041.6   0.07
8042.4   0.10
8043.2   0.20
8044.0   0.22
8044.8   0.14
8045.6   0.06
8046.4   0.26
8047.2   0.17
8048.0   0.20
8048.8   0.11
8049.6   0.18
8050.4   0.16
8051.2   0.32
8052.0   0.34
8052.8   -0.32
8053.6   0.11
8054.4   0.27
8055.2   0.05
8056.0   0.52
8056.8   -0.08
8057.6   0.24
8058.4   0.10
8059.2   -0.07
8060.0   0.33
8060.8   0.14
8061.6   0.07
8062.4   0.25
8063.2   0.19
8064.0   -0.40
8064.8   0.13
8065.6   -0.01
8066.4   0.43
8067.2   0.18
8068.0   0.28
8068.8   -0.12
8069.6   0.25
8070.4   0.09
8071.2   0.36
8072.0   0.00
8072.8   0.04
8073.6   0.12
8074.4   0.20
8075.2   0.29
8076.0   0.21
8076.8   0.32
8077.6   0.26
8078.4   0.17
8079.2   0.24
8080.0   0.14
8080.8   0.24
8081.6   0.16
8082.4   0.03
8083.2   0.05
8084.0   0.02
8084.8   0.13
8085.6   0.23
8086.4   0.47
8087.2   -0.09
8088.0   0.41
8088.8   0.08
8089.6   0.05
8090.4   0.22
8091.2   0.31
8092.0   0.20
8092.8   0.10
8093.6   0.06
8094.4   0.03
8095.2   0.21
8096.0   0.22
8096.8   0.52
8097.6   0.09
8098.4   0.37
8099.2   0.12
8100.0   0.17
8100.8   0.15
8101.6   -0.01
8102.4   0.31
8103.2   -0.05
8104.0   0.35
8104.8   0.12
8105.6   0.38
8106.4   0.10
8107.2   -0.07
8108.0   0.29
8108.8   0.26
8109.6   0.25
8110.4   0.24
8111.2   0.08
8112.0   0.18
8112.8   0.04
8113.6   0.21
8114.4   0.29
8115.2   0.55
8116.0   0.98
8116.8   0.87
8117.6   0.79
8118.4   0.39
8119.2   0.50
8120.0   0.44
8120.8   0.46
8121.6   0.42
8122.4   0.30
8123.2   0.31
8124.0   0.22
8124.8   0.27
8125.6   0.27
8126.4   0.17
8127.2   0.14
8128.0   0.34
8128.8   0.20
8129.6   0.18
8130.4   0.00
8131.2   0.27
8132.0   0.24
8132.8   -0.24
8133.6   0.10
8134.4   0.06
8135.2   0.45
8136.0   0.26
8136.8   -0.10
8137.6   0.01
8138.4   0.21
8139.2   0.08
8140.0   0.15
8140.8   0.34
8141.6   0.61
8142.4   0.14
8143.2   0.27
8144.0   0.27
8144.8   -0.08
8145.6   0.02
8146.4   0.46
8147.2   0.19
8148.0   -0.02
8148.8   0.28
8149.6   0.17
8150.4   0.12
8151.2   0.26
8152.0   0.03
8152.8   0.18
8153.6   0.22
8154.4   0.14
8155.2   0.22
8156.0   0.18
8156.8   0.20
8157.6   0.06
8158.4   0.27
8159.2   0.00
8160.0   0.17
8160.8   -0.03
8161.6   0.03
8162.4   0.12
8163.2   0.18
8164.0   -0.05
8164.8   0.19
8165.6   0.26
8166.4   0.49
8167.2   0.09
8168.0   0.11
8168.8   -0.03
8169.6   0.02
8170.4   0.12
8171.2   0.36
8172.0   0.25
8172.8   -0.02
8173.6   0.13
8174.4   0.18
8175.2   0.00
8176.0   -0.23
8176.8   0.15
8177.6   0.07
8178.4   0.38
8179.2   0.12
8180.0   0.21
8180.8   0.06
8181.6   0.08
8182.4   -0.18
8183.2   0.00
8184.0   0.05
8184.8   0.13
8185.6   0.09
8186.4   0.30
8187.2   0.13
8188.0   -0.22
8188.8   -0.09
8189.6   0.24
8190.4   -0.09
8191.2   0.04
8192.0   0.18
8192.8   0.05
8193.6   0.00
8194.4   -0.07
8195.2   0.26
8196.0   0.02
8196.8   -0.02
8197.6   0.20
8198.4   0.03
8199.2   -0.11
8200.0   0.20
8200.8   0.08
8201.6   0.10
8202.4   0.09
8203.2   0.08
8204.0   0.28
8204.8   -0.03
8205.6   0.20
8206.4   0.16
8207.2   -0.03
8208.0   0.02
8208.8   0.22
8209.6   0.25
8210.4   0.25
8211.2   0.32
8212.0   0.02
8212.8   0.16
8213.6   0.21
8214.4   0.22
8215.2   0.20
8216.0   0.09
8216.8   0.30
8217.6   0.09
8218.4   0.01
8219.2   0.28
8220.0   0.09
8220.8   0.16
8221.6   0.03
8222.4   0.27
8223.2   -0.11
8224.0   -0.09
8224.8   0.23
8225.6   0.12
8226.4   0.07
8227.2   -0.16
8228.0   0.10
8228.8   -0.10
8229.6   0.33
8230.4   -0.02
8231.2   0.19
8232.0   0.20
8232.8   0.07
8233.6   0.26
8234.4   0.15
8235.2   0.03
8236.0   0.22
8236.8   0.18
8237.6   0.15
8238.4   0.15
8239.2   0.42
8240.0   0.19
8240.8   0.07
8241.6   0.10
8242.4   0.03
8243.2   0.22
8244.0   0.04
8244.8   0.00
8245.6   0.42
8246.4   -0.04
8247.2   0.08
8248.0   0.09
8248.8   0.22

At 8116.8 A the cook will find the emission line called Hbeta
